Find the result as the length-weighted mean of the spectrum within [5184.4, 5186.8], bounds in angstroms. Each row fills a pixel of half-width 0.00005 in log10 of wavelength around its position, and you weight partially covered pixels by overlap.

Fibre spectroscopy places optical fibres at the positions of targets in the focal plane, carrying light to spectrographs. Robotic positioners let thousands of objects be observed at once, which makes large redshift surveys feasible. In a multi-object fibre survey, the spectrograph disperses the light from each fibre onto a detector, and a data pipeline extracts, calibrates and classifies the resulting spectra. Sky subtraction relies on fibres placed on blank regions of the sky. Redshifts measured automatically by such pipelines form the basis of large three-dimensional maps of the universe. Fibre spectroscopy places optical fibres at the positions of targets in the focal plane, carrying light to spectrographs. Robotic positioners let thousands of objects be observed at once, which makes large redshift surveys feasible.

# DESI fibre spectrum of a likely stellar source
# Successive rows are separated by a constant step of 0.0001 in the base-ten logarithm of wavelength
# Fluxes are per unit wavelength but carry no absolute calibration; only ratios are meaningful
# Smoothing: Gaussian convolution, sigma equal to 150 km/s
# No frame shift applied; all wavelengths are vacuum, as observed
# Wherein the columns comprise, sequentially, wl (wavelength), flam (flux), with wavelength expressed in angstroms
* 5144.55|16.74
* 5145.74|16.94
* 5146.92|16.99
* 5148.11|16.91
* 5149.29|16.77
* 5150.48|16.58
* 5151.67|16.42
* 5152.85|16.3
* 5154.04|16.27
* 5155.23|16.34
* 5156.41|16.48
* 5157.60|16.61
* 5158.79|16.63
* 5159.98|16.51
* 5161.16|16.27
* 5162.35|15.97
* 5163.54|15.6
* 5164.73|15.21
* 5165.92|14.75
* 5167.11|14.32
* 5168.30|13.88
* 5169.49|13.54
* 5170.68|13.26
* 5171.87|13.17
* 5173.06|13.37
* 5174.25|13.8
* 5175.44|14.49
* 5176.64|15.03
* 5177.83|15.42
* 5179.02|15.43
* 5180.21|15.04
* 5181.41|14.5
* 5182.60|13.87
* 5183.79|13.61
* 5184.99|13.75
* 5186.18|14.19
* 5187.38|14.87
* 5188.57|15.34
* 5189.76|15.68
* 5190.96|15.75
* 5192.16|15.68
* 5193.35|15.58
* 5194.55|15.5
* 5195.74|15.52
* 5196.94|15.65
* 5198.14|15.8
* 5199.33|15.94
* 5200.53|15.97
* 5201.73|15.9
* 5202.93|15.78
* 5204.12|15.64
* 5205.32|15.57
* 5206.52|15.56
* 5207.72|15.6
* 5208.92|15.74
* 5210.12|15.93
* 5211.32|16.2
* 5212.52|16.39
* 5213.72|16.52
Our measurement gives 14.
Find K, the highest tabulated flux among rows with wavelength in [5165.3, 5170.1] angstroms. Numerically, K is 14.75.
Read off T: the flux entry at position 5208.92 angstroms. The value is 15.74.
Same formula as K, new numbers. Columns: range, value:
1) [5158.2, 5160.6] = 16.63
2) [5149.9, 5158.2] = 16.61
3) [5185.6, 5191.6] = 15.75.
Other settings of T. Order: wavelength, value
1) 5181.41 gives 14.5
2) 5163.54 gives 15.6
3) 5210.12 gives 15.93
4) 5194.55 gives 15.5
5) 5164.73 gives 15.21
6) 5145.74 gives 16.94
